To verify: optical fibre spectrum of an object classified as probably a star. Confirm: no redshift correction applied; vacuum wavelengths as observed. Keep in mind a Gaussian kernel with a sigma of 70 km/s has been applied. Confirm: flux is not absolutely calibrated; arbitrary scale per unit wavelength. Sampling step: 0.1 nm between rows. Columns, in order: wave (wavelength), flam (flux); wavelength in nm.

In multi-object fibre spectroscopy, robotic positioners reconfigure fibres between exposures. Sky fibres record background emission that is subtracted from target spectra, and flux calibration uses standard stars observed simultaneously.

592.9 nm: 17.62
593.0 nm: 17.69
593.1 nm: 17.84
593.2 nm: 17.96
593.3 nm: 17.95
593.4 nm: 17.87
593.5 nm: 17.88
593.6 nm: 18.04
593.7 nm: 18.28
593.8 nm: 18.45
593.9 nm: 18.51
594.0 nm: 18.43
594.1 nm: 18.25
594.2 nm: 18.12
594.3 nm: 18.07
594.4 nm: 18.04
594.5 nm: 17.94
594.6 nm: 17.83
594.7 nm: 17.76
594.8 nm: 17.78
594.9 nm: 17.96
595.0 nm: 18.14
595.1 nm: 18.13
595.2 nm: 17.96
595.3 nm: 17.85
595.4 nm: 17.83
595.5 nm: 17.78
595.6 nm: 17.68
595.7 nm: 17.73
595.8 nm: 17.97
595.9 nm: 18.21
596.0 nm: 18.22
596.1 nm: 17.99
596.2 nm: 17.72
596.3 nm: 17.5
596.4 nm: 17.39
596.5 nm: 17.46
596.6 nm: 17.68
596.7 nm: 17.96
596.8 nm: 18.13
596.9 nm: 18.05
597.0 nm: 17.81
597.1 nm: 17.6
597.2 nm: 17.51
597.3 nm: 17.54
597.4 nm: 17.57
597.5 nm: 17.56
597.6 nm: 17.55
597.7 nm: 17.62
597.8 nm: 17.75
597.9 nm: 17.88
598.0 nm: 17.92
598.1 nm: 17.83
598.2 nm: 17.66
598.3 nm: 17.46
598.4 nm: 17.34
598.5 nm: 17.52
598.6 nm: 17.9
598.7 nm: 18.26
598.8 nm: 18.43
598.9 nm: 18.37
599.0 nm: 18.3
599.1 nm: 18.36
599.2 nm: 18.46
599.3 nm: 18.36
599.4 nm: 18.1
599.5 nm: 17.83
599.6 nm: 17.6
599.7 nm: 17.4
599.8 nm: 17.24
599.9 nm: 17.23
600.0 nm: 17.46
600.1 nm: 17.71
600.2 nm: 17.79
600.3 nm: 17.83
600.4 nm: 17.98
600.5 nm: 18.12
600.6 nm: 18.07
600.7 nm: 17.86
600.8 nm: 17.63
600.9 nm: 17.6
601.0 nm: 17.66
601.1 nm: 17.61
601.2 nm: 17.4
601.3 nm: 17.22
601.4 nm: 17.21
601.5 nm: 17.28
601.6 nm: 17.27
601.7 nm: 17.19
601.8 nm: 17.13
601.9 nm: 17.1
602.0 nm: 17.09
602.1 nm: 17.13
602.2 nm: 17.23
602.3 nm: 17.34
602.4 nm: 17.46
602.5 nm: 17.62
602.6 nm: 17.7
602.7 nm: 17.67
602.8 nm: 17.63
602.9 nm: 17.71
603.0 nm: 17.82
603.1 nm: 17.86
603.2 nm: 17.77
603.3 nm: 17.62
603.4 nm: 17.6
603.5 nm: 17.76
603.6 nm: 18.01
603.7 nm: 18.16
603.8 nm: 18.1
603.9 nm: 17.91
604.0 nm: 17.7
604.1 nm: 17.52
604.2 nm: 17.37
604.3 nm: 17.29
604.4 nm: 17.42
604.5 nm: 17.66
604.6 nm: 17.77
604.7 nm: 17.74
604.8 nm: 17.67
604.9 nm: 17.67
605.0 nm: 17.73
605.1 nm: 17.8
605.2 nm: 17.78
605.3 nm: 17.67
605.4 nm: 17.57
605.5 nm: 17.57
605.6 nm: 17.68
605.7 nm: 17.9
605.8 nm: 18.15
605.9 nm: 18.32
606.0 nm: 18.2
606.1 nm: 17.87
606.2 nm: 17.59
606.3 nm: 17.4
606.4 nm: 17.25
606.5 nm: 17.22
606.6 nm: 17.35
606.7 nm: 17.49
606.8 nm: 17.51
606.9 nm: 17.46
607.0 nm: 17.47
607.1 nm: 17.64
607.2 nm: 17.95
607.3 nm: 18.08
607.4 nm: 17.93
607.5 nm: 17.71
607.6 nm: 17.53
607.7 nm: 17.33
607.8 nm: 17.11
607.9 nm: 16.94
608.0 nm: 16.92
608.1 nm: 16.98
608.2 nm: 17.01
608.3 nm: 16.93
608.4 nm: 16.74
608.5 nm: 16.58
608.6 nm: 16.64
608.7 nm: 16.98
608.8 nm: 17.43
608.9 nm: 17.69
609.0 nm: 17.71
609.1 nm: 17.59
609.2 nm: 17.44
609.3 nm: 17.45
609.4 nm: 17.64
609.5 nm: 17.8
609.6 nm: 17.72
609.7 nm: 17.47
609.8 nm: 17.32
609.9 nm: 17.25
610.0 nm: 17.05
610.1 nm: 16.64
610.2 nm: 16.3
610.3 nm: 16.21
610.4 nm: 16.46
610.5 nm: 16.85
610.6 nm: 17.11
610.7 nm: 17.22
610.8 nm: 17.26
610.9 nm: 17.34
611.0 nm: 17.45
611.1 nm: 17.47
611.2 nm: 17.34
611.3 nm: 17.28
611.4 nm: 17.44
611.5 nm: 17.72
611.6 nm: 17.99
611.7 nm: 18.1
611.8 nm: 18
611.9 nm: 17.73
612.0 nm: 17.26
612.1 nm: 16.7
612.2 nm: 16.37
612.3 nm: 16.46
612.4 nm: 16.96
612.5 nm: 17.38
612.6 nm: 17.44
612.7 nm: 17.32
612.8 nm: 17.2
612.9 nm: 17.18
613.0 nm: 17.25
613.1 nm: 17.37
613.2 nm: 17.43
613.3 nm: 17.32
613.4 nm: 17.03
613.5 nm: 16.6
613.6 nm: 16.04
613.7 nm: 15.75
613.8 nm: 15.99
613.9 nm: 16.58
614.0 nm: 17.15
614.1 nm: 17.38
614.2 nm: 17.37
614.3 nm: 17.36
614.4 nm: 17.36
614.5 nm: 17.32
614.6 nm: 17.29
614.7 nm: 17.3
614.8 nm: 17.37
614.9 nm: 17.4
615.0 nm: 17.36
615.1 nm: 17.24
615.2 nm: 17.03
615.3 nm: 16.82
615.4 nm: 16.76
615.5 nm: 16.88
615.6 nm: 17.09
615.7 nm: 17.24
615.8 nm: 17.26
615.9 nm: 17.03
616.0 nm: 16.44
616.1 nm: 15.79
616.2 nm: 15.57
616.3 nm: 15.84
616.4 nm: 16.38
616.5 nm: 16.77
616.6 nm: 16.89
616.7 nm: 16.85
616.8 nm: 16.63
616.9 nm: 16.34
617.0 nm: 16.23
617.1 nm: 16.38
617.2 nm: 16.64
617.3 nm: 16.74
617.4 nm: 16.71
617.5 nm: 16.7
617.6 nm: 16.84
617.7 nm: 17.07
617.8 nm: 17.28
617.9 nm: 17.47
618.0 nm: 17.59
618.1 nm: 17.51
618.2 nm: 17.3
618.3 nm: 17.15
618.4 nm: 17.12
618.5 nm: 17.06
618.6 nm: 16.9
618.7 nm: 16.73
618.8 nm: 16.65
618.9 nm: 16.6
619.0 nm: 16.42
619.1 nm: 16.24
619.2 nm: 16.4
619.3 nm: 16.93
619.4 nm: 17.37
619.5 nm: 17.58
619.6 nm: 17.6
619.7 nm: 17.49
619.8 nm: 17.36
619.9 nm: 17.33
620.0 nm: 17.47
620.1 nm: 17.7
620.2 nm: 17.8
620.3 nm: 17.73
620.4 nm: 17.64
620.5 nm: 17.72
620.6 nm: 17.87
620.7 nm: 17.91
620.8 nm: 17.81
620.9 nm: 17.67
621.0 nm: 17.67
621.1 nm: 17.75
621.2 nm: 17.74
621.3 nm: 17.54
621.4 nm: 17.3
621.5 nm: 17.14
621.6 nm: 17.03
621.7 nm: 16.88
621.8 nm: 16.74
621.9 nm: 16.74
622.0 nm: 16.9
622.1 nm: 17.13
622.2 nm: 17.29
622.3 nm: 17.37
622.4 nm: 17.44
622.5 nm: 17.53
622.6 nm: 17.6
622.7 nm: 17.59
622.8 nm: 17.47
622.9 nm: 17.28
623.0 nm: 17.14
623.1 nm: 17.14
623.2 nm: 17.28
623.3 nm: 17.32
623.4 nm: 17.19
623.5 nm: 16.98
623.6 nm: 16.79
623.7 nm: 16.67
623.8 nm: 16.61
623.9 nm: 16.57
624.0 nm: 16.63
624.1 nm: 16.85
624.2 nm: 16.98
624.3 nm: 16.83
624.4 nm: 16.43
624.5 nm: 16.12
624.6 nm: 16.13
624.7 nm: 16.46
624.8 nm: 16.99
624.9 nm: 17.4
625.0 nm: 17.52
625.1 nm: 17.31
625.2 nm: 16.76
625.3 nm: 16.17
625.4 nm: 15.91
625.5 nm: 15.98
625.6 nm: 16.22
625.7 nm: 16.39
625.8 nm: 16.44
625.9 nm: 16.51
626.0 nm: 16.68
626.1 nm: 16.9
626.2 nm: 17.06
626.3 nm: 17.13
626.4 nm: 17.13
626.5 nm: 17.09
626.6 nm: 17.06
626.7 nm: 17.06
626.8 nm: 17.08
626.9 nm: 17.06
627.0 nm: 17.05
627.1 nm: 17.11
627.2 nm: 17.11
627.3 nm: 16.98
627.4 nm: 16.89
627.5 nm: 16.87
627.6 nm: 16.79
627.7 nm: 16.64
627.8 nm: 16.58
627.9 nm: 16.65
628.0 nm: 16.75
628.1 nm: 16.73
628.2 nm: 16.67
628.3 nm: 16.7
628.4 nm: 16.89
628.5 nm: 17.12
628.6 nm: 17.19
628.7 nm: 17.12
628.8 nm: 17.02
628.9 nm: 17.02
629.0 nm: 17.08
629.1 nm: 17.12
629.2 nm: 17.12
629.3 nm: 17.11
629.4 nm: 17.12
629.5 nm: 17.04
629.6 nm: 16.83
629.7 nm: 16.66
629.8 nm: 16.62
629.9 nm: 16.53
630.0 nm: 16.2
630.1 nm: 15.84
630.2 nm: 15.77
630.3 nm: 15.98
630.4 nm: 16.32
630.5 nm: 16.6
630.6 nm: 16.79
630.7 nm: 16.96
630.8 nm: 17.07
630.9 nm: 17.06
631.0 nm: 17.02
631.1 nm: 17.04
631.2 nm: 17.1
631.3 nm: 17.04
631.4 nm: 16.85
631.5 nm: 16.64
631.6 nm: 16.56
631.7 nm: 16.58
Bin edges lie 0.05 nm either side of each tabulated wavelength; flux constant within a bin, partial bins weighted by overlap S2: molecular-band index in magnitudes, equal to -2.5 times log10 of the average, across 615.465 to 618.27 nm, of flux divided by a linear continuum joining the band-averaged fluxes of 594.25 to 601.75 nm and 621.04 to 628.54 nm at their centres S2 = 0.03 mag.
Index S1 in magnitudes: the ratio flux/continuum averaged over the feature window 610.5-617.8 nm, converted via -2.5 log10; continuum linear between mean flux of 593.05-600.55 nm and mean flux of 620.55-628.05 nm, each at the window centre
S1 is 0.02 mag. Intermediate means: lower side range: 17.9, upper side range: 17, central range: 17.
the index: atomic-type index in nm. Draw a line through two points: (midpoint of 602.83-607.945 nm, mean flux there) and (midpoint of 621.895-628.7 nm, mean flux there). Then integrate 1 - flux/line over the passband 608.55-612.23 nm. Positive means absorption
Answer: 0.04 nm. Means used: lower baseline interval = 17.7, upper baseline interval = 16.9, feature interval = 17.3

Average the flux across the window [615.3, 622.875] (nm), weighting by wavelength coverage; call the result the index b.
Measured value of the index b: 17.1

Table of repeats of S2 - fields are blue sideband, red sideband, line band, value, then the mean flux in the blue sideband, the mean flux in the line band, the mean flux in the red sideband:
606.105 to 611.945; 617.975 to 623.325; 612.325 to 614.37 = 0.02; 17.3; 17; 17.3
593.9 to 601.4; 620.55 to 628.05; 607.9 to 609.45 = 0.02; 17.8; 17.2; 17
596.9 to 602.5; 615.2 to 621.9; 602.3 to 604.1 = -0.01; 17.7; 17.8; 17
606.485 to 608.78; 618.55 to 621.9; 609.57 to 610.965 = 0.02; 17.3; 17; 17.3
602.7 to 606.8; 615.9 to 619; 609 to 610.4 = 0.01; 17.7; 17.2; 16.7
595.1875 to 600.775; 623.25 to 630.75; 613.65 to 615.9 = 0.01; 17.8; 17.1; 16.8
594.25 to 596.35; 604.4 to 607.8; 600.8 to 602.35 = 0.03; 17.9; 17.3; 17.7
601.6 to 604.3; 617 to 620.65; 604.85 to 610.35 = 0.00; 17.6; 17.4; 17.1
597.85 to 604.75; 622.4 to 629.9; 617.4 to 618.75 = 0.00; 17.7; 17.1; 16.9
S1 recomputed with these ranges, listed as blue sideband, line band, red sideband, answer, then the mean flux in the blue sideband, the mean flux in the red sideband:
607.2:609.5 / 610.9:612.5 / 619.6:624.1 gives 0.00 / 17.3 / 17.3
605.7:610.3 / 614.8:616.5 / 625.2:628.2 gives 0.02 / 17.4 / 16.8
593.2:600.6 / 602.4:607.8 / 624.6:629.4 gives -0.01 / 17.9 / 16.9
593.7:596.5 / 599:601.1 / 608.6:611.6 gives -0.01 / 18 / 17.3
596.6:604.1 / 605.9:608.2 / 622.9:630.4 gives 0.00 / 17.7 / 16.8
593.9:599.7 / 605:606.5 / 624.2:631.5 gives -0.01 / 17.9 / 16.8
